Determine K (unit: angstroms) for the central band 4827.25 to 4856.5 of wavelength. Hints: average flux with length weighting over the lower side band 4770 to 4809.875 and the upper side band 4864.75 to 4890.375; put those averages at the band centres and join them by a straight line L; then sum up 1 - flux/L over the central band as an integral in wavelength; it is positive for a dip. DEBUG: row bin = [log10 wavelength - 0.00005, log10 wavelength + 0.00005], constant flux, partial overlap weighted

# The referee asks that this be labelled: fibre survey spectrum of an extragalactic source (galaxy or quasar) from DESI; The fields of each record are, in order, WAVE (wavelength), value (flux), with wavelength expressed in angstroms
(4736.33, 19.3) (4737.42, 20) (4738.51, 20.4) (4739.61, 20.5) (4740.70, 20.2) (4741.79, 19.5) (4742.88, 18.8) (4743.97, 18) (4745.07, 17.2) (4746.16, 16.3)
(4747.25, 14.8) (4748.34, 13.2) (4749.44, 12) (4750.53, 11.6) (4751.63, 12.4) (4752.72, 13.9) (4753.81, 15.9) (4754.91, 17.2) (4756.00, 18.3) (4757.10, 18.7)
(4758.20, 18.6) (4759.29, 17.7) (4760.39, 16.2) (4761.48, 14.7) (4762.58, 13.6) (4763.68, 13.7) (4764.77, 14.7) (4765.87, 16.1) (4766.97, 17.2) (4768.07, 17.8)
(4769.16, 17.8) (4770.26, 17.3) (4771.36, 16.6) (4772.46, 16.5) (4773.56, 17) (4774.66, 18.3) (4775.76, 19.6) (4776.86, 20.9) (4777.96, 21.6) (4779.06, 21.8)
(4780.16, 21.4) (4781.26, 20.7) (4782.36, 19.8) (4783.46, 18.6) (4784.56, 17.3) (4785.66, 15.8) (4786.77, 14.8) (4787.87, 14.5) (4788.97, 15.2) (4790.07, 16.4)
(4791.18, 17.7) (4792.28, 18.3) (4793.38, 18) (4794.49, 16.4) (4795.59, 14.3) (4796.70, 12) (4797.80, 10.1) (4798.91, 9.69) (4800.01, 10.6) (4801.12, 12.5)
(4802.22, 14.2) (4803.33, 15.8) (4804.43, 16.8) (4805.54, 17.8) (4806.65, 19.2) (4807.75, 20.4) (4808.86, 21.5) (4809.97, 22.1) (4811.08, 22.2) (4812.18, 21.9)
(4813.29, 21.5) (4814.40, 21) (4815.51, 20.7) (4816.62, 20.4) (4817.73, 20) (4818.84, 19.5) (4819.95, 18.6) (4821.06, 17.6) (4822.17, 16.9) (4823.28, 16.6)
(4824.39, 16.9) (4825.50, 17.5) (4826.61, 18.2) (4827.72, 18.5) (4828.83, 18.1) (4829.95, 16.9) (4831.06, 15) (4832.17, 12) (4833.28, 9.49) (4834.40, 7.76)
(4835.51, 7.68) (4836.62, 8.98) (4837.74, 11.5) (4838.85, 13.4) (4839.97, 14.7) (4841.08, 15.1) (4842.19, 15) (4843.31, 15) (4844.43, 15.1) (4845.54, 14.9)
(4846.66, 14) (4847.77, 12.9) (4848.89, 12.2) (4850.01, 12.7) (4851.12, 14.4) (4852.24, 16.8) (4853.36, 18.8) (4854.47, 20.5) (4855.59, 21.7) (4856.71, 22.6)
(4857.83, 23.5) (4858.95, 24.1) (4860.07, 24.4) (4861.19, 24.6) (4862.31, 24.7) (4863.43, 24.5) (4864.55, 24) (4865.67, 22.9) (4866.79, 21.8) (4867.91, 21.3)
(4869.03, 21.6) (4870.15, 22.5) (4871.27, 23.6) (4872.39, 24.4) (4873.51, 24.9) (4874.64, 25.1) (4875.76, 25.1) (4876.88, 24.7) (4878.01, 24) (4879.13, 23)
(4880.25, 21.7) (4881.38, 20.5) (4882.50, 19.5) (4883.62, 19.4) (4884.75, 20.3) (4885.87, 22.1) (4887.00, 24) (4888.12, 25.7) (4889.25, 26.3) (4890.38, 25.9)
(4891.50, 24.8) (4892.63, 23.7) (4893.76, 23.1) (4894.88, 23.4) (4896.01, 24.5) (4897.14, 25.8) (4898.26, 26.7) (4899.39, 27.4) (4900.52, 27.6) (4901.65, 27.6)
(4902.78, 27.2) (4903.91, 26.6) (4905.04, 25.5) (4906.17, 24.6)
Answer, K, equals 8.74 angstroms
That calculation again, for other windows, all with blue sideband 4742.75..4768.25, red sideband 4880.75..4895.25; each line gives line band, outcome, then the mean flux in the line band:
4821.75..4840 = 5.2 angstroms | 14.1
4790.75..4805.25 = 2.9 angstroms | 14.4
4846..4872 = 1.2 angstroms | 20.5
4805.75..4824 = -1.0 angstroms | 19.9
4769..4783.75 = -2.0 angstroms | 19.2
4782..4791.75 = 0.4 angstroms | 16.6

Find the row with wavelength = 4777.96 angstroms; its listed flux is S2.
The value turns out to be 21.6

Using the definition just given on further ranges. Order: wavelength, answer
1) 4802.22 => 14.2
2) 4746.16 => 16.3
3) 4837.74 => 11.5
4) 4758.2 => 18.6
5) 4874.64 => 25.1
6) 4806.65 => 19.2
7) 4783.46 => 18.6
